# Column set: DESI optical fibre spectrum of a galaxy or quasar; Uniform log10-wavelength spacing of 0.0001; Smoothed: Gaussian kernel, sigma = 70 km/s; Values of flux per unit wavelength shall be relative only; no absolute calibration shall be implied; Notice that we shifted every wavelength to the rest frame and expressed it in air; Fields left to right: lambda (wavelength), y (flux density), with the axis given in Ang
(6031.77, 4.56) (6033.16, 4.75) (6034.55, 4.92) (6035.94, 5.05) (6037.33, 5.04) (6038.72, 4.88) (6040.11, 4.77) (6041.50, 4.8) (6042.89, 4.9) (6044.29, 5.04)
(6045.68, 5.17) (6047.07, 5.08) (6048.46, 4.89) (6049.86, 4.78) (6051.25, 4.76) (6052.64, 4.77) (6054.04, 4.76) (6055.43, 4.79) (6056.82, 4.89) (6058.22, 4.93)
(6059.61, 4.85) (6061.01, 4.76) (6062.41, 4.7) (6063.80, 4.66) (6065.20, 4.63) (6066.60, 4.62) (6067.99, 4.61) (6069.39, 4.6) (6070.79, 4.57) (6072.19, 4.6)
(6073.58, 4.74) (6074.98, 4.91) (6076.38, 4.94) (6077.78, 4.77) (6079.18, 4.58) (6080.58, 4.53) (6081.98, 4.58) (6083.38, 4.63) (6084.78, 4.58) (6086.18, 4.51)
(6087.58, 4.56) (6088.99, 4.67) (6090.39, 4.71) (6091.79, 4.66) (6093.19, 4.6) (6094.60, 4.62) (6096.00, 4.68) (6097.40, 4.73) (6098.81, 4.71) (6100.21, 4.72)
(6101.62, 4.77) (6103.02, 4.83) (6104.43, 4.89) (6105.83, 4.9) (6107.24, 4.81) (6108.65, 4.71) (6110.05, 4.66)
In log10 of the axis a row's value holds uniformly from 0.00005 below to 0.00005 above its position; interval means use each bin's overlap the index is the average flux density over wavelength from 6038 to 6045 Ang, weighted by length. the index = 4.88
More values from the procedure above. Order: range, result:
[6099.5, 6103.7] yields 4.78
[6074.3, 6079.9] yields 4.8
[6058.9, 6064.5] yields 4.74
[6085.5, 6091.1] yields 4.61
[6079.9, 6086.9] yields 4.57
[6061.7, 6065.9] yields 4.66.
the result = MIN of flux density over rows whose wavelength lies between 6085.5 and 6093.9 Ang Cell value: 4.51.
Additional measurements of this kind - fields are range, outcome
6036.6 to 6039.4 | 4.88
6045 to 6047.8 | 5.08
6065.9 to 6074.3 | 4.57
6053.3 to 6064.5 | 4.66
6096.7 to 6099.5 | 4.71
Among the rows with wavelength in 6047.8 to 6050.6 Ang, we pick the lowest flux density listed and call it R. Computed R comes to 4.78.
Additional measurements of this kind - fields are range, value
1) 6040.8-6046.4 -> 4.8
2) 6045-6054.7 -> 4.76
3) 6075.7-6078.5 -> 4.77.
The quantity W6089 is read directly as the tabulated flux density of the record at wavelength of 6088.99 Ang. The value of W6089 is 4.67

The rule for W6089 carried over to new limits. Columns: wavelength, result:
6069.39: 4.6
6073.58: 4.74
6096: 4.68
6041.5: 4.8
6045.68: 5.17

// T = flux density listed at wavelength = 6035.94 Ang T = 5.05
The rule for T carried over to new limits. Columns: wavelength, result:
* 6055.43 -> 4.79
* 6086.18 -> 4.51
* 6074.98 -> 4.91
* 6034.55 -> 4.92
